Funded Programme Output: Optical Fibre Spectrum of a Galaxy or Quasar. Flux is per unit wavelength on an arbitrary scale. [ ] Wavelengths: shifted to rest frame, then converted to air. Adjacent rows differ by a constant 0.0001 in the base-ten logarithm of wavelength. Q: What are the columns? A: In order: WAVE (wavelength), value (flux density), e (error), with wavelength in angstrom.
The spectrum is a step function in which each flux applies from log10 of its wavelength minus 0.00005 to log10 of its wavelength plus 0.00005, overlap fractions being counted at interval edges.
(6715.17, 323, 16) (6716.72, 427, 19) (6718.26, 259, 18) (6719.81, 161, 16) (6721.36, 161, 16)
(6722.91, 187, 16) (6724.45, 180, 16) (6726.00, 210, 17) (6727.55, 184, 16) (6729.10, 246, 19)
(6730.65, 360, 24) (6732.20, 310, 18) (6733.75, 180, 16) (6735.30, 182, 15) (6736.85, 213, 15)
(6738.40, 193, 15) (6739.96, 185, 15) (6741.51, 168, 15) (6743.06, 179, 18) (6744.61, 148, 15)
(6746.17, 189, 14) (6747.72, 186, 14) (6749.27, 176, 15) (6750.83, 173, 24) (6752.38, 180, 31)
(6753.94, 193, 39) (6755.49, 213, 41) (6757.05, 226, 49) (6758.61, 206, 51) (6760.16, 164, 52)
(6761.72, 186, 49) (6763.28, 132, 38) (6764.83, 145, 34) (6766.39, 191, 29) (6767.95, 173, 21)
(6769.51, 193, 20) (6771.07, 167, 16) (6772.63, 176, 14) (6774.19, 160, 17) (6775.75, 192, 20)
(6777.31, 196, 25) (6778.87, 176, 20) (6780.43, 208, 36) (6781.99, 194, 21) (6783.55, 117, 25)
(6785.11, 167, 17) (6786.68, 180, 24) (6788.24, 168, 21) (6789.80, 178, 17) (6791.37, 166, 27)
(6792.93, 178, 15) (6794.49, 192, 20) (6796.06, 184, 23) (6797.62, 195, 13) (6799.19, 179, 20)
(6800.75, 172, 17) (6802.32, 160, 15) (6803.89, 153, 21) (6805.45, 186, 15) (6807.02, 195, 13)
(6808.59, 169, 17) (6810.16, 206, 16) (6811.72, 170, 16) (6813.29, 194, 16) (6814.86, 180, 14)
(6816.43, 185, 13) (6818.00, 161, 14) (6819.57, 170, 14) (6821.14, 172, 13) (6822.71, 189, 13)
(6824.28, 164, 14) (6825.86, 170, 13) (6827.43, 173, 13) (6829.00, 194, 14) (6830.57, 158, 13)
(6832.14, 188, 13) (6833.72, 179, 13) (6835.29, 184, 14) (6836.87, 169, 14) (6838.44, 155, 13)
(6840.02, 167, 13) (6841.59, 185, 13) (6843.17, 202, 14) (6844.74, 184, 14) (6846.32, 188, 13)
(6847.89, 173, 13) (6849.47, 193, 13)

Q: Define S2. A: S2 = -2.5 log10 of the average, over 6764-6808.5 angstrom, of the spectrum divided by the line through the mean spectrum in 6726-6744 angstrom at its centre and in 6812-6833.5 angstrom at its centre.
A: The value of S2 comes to 0.10 mag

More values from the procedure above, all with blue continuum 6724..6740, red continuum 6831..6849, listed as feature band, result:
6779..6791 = 0.17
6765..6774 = 0.18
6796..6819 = 0.08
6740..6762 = 0.17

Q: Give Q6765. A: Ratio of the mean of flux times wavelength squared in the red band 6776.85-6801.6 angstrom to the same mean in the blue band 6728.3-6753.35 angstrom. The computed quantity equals 0.88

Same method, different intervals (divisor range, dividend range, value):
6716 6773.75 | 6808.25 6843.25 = 0.91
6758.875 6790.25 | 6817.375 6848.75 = 1.03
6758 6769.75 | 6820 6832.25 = 1.03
